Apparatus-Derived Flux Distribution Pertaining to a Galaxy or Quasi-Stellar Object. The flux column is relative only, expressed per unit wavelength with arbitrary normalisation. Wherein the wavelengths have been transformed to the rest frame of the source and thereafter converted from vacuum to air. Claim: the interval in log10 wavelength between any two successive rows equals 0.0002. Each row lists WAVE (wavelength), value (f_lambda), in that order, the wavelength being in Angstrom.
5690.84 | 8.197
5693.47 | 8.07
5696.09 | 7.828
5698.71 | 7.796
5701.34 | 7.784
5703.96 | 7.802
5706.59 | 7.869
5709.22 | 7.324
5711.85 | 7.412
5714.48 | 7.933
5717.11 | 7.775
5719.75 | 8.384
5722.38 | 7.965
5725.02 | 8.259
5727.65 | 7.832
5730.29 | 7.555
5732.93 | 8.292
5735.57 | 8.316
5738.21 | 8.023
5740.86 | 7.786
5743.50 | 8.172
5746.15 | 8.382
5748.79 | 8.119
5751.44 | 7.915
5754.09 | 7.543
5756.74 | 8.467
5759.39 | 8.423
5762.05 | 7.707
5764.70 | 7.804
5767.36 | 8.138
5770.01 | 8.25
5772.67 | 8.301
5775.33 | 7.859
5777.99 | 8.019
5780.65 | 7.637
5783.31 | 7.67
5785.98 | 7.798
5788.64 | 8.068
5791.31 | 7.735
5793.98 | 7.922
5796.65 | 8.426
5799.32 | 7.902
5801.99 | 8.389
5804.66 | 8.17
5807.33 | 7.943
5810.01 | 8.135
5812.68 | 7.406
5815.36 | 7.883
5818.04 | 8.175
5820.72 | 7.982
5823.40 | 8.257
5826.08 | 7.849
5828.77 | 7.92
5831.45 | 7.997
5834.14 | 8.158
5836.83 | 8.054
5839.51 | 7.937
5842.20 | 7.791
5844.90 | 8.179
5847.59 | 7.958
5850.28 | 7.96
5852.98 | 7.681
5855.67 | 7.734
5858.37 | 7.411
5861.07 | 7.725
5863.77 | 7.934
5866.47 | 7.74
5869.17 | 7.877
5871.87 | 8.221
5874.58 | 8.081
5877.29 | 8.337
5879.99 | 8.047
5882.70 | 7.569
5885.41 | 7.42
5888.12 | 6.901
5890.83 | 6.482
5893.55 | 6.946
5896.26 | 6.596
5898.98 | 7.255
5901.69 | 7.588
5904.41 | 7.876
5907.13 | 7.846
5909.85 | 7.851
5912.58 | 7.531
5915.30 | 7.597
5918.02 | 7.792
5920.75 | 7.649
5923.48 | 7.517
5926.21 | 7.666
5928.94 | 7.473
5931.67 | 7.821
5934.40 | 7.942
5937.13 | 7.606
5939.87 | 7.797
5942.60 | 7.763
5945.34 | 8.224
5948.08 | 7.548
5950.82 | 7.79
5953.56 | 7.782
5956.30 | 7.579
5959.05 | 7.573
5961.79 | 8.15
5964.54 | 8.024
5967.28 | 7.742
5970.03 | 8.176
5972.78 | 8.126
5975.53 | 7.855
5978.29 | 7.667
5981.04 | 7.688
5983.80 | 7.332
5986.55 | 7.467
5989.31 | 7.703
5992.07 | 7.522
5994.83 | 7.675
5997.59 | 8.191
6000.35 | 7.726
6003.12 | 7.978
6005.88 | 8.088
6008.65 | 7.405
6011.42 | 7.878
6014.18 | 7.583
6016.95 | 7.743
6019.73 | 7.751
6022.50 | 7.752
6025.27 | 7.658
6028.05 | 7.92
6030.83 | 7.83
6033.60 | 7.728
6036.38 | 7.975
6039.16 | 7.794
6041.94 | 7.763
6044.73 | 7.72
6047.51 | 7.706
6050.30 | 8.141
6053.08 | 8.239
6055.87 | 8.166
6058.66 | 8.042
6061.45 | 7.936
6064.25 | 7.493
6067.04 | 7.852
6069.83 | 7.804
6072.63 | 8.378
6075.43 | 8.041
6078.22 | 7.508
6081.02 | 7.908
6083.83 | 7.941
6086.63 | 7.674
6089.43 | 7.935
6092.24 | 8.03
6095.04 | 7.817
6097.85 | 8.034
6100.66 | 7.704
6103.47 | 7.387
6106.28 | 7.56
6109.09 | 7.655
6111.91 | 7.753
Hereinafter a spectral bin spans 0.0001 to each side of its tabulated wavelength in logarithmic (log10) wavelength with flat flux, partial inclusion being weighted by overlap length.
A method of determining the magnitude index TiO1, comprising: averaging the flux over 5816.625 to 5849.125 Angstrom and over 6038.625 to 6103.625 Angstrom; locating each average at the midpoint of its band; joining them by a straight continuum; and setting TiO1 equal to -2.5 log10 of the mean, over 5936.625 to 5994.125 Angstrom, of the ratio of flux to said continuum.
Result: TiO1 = 0.02 mag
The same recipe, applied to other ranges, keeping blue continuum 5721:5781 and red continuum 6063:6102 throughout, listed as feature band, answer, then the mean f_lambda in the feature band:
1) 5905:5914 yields 0.03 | 7.75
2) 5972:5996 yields 0.04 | 7.66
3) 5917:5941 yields 0.04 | 7.69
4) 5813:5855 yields 0.00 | 7.97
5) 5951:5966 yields 0.02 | 7.82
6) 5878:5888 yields 0.05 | 7.63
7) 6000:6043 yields 0.02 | 7.79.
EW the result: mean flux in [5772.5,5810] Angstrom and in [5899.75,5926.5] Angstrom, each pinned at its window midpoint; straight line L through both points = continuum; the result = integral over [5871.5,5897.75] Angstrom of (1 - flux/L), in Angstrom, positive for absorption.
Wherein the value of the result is 1.1 Angstrom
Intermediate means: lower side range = 7.98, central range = 7.43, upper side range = 7.68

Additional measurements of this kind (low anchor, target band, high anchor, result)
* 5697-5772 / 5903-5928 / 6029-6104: 0.70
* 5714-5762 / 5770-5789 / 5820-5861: 0.18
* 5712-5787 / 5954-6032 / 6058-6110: 0.95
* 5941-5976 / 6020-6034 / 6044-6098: 0.22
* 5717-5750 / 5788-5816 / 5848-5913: -0.49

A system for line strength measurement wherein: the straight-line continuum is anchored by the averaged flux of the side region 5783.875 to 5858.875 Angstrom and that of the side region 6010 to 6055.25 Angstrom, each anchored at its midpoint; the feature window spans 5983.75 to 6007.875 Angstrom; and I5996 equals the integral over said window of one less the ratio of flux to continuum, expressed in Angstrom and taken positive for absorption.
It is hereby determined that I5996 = 0.3 Angstrom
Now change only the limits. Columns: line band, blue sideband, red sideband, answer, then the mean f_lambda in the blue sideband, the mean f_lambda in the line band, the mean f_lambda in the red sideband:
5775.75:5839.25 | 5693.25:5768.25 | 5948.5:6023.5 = -0.6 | 7.95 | 7.98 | 7.77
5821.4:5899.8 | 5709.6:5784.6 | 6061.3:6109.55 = 2.0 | 7.99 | 7.73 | 7.81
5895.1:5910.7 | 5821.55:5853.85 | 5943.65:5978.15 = 0.8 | 7.98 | 7.5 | 7.87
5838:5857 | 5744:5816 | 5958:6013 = 0.1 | 8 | 7.9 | 7.8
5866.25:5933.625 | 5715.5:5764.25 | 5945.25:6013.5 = 2.4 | 8.05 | 7.59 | 7.79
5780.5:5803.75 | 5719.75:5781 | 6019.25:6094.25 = 0.2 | 8.05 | 7.97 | 7.88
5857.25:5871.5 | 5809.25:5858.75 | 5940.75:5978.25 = 0.2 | 7.93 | 7.78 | 7.86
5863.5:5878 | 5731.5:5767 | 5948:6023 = -0.2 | 8.07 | 8.02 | 7.77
